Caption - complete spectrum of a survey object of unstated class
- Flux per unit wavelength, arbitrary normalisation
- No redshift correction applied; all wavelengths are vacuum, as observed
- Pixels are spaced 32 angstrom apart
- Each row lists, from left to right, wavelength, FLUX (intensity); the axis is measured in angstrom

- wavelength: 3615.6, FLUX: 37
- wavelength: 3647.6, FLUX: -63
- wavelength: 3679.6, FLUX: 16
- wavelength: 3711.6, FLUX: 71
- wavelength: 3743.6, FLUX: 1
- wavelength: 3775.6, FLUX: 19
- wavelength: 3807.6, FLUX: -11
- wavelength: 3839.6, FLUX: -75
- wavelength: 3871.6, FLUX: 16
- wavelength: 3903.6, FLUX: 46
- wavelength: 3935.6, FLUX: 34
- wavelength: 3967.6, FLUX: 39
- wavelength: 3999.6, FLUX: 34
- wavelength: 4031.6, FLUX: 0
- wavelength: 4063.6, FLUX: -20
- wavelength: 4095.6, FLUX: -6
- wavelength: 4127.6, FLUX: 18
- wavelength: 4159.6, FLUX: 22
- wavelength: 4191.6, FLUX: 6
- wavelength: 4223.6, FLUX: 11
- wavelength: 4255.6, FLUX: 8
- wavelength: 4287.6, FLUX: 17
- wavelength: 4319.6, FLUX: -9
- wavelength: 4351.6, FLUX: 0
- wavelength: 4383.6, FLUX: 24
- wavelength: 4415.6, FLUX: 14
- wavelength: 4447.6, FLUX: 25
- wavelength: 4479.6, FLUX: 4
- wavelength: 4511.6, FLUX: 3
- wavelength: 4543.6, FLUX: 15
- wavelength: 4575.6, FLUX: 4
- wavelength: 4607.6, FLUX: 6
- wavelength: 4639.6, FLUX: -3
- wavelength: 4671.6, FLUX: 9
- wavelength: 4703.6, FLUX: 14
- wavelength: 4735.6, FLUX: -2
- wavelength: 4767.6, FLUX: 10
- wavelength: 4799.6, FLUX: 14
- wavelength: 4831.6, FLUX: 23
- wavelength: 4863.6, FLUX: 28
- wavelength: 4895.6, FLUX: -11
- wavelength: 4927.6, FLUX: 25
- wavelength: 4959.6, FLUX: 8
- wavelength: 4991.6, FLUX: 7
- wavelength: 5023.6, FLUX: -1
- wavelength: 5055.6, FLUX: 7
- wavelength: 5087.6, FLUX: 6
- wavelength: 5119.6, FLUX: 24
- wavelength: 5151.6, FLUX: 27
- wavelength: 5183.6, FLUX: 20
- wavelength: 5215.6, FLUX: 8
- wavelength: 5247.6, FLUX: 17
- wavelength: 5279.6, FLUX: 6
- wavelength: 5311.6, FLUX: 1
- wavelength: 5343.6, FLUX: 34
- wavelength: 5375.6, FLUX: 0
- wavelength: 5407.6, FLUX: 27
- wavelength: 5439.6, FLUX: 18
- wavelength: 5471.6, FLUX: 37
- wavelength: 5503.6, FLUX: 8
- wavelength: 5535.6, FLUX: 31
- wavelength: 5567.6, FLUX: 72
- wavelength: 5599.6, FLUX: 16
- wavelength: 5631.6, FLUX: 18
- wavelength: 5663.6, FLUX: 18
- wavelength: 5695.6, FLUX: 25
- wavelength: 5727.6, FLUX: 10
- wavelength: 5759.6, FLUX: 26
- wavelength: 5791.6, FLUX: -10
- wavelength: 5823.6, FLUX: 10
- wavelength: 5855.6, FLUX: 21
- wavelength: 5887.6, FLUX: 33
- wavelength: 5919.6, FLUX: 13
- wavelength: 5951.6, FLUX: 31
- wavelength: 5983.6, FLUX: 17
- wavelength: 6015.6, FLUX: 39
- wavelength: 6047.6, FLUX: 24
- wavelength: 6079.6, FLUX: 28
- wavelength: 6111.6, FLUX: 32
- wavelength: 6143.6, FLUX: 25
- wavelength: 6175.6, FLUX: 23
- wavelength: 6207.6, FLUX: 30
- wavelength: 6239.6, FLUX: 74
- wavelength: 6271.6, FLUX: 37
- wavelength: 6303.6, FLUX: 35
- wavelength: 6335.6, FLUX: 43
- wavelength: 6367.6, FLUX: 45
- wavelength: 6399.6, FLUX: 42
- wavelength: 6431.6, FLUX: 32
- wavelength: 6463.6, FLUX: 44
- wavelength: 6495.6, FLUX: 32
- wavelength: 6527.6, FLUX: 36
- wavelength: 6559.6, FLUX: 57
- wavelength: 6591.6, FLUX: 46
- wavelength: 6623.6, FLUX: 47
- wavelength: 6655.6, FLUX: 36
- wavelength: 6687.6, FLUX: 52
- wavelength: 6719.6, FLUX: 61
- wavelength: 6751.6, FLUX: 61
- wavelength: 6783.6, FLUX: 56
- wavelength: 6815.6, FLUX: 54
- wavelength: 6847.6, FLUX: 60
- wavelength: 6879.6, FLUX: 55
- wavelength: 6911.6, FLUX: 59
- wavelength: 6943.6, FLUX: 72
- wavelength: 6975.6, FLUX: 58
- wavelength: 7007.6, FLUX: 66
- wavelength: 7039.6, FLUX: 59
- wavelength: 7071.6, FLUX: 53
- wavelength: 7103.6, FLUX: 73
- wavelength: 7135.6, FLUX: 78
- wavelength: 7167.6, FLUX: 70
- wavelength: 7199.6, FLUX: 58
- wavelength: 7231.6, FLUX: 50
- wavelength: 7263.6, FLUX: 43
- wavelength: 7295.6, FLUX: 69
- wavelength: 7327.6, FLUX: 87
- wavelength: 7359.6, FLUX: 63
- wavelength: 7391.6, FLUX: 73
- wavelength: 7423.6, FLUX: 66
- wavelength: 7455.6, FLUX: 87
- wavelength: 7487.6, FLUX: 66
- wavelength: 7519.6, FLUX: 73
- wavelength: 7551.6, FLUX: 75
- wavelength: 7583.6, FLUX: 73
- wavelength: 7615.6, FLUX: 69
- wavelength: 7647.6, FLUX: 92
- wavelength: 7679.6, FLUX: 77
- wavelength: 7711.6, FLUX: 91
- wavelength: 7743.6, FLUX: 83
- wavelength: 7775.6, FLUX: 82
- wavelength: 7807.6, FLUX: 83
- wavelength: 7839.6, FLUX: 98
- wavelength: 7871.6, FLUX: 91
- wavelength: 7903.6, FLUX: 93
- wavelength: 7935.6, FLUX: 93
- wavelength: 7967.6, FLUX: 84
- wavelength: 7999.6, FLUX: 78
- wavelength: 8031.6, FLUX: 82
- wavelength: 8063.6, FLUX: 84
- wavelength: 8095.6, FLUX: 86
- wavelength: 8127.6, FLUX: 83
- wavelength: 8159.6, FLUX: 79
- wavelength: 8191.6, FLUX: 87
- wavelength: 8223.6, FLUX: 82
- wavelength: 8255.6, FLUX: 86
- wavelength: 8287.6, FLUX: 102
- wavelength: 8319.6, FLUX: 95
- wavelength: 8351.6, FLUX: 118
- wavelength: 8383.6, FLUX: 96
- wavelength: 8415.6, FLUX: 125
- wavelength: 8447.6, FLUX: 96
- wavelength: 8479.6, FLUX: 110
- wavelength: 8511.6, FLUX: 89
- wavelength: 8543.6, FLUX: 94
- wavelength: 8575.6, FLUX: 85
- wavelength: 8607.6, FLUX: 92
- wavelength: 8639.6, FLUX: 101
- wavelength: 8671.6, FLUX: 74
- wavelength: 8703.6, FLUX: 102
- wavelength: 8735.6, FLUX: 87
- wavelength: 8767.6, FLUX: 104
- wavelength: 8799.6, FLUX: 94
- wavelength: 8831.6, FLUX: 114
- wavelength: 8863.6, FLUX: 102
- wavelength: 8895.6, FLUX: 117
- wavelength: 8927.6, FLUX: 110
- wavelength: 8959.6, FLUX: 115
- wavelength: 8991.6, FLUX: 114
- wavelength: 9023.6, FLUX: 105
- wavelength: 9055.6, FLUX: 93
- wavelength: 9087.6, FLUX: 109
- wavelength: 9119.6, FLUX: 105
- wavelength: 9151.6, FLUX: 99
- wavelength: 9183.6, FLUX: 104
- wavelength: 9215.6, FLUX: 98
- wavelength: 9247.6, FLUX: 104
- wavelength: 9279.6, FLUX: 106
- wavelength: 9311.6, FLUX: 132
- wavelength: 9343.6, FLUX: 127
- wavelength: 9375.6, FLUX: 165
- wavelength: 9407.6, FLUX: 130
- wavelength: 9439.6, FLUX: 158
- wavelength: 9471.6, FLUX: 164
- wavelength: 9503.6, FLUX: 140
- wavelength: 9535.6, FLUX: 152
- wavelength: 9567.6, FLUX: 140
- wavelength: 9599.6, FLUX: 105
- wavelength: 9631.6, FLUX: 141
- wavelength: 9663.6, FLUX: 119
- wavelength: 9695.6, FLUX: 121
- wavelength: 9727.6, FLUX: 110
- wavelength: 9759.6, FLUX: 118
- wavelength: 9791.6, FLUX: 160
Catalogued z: 0.68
